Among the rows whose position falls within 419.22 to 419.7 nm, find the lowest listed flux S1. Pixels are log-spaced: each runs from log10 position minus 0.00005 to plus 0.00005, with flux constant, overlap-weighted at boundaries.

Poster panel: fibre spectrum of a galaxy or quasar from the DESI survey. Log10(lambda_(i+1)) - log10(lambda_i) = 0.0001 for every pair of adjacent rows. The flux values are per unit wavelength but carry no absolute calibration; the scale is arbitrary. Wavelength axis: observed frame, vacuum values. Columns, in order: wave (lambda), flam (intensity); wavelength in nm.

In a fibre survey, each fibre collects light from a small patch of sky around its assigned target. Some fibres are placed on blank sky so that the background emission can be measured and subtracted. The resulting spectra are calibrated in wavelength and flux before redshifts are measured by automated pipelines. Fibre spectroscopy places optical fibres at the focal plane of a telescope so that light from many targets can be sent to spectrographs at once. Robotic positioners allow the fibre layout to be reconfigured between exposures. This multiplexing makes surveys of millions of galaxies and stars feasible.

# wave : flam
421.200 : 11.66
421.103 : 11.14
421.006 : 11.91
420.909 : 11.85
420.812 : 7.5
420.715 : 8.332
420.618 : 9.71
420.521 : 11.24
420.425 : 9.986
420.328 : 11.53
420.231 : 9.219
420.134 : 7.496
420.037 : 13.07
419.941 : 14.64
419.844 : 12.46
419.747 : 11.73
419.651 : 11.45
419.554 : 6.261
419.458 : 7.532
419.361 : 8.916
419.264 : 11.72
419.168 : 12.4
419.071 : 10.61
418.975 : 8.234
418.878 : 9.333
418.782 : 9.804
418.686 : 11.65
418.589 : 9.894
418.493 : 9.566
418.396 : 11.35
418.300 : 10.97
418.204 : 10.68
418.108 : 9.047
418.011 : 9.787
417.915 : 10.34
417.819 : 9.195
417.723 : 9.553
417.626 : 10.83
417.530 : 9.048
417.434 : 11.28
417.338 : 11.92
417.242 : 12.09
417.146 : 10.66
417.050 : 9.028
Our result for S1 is 6.261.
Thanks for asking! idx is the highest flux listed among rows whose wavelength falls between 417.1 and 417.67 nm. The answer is 12.09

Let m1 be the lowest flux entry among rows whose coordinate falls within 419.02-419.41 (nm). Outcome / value 8.916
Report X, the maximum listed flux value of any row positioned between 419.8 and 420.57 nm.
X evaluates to 14.64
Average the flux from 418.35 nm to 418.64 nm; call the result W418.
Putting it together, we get 10.2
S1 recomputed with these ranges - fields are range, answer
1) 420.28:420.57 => 9.986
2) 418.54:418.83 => 9.804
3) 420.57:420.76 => 8.332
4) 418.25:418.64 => 9.566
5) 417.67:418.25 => 9.047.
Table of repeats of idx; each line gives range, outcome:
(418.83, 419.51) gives 12.4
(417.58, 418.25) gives 10.83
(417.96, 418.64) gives 11.35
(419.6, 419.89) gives 12.46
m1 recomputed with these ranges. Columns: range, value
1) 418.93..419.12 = 8.234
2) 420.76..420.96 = 7.5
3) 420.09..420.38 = 7.496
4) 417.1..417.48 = 10.66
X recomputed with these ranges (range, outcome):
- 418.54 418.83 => 11.65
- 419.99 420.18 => 13.07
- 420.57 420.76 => 9.71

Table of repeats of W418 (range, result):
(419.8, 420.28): 11.4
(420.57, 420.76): 9.03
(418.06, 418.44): 10.5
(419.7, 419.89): 12.1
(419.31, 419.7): 8.57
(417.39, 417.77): 10.2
